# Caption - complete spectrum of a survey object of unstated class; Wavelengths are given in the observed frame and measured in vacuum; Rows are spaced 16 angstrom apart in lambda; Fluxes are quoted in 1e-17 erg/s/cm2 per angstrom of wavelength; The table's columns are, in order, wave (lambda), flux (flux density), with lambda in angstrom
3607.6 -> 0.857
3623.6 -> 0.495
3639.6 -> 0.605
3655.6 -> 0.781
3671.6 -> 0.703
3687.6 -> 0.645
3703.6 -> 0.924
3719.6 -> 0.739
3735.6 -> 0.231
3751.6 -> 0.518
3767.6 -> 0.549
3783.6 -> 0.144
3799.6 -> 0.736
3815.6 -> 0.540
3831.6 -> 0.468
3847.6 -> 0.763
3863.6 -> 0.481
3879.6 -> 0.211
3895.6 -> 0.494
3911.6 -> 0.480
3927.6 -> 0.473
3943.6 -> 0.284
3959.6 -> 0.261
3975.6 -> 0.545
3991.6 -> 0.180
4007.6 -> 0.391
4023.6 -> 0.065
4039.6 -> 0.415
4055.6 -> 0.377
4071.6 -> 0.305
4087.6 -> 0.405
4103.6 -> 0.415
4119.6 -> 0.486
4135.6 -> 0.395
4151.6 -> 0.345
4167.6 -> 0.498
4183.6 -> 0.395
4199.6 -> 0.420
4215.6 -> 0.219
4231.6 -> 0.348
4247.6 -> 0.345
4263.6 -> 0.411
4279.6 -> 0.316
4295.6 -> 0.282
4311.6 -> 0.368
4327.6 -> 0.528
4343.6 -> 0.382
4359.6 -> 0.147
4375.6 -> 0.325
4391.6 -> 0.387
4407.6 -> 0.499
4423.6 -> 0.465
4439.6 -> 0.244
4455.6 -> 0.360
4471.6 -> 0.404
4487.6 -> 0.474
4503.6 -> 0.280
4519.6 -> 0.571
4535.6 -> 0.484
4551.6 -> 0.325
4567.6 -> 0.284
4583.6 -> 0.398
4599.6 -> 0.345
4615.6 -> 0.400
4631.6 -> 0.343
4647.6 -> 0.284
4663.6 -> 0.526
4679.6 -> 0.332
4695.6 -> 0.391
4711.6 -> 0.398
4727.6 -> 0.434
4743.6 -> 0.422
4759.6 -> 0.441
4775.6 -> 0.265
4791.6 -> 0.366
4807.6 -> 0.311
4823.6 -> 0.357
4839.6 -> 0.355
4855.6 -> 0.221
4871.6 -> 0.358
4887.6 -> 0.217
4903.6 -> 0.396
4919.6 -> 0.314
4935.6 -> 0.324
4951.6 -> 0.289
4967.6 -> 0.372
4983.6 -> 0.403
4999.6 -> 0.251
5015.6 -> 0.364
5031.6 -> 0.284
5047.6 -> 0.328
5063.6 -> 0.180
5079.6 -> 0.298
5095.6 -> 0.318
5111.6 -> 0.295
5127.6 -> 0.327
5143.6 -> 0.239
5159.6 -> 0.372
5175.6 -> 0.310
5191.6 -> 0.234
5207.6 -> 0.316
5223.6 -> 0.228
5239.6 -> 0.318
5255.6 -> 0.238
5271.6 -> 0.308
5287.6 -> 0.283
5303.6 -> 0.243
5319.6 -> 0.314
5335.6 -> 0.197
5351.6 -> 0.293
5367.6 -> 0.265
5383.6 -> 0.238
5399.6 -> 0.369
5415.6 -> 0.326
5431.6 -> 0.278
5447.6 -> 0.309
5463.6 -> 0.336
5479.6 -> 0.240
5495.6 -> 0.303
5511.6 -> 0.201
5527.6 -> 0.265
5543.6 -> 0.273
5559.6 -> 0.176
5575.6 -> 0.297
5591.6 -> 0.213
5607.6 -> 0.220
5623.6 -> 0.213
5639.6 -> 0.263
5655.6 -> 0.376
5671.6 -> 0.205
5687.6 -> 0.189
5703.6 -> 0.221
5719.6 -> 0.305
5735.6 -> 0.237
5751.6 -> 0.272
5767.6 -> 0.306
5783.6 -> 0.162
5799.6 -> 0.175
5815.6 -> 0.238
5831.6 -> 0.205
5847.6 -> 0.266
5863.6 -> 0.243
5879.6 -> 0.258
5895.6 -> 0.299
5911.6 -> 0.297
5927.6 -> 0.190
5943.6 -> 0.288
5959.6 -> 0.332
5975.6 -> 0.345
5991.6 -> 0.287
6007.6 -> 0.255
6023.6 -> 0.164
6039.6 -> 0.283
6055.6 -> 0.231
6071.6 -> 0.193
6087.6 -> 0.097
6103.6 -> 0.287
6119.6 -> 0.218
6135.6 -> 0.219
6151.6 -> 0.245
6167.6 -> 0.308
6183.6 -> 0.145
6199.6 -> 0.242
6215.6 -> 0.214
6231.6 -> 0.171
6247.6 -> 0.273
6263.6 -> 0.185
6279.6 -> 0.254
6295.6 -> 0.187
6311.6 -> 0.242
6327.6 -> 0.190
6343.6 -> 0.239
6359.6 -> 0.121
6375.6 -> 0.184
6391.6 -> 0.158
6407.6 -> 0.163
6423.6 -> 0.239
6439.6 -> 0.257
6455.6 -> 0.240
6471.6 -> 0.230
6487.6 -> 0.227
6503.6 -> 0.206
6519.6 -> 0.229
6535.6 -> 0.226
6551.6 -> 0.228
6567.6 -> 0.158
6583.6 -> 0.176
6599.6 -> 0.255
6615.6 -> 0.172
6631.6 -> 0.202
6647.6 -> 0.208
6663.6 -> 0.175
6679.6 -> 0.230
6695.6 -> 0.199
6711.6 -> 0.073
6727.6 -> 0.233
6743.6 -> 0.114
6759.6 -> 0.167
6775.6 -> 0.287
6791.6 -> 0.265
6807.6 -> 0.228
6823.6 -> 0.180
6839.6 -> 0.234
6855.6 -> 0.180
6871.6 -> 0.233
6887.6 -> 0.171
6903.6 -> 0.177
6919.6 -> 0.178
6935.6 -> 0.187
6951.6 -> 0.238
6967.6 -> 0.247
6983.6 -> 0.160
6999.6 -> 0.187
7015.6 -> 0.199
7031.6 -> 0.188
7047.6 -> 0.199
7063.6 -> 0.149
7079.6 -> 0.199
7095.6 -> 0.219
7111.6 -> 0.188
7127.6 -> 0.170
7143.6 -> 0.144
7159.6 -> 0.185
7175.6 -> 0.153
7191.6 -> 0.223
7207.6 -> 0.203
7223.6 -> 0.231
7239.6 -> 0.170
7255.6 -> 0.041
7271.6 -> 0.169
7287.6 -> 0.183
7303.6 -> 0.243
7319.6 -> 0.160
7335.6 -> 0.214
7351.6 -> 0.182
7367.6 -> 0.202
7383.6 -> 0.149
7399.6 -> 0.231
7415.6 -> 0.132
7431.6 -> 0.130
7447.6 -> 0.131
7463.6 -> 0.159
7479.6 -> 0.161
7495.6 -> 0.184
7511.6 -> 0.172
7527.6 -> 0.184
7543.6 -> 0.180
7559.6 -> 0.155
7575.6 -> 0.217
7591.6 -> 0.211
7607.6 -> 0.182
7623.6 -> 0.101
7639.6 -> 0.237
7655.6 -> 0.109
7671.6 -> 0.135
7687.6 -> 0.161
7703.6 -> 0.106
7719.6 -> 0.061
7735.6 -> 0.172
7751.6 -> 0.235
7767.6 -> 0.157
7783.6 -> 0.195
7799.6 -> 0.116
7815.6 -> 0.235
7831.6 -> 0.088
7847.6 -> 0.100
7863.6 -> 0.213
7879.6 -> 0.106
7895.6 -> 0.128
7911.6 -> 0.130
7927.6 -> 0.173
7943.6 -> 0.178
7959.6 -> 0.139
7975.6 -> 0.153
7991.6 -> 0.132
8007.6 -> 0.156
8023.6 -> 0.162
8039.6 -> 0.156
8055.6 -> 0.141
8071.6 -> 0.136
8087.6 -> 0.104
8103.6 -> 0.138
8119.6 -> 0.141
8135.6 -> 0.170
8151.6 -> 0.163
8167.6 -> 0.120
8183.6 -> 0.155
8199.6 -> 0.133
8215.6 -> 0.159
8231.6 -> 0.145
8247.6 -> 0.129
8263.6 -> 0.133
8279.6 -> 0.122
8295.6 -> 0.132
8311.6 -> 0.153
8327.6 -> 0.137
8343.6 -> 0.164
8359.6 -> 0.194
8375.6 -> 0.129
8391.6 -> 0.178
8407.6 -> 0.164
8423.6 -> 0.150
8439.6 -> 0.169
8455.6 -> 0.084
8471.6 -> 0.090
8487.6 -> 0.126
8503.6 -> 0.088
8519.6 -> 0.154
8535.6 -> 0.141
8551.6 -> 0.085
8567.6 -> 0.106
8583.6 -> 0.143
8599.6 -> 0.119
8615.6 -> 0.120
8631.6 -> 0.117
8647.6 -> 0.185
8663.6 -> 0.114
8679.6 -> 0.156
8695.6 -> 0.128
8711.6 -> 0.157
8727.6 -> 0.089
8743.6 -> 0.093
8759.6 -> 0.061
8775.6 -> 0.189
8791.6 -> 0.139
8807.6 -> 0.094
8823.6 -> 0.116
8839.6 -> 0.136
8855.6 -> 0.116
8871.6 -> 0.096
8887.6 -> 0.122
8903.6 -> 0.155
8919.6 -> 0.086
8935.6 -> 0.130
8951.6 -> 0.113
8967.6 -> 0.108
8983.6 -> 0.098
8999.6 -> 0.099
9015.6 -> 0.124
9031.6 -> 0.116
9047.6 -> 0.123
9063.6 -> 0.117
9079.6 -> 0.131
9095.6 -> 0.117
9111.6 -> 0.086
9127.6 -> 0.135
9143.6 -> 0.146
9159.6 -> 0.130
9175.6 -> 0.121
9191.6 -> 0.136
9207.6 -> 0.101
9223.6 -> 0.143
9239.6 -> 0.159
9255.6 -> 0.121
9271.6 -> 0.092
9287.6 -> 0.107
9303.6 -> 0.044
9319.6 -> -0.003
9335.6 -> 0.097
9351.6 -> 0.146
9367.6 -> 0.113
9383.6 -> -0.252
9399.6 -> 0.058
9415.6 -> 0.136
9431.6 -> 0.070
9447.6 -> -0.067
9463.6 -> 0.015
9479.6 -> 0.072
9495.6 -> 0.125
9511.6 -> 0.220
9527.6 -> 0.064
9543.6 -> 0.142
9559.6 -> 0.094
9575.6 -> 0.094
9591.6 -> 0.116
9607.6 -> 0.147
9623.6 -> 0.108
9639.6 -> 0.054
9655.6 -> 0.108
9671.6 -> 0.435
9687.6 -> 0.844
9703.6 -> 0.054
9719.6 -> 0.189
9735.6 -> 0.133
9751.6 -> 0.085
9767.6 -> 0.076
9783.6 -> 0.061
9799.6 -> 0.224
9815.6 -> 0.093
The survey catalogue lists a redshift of 1.60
